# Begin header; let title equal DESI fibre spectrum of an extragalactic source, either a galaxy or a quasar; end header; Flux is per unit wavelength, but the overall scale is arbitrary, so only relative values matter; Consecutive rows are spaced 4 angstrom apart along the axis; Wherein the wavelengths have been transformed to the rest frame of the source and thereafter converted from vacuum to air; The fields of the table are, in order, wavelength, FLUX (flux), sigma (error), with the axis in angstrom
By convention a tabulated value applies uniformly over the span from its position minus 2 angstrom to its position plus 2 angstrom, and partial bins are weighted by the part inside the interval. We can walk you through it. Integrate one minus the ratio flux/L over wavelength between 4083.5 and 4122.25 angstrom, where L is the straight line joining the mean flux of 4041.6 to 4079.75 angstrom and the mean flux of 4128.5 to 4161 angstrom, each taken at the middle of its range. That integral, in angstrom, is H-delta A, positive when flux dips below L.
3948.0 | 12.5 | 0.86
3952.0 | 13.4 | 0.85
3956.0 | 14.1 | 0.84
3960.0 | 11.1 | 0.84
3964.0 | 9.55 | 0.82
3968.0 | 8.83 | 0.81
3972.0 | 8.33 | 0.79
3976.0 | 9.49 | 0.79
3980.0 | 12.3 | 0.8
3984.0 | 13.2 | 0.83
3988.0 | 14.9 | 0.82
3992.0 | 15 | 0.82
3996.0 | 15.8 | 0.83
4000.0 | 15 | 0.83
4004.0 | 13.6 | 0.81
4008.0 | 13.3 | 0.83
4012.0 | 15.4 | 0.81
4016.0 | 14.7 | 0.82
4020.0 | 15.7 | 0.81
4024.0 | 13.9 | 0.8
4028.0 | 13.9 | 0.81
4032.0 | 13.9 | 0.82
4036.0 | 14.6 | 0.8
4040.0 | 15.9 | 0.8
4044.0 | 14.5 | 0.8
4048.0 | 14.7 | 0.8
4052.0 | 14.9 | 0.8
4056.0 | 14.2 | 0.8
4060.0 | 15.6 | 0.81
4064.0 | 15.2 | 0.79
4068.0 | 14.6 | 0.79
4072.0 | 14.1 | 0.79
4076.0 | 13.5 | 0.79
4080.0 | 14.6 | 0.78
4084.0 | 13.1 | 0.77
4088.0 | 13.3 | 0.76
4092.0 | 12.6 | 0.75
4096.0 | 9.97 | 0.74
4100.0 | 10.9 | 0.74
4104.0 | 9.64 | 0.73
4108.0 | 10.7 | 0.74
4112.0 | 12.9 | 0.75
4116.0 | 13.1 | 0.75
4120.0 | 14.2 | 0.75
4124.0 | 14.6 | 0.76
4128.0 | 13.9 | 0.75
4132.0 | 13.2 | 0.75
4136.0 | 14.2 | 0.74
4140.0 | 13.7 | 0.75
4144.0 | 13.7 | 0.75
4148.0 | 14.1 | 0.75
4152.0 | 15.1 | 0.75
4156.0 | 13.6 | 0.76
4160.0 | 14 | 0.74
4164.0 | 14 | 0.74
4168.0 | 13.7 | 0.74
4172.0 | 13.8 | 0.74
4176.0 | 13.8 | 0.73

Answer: 6.1 angstrom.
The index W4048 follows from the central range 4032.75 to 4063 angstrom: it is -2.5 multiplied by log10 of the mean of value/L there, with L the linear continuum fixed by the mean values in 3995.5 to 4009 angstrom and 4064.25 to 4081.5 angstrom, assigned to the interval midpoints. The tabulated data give -0.04 mag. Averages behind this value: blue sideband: 14.4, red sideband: 14.3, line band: 14.9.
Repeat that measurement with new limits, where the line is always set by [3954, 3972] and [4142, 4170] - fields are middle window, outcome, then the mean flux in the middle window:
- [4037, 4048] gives -0.24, 15.1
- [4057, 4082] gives -0.17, 14.6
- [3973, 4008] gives -0.21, 13.5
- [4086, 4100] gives 0.10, 11.8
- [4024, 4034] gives -0.18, 13.9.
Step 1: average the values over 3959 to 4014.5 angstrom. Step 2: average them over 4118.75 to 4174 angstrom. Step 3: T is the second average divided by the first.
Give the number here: 1.1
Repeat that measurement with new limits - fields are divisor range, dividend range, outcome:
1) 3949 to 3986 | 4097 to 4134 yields 1.12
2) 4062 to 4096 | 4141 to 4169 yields 1.03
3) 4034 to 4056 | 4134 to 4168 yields 0.94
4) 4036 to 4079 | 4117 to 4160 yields 0.95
